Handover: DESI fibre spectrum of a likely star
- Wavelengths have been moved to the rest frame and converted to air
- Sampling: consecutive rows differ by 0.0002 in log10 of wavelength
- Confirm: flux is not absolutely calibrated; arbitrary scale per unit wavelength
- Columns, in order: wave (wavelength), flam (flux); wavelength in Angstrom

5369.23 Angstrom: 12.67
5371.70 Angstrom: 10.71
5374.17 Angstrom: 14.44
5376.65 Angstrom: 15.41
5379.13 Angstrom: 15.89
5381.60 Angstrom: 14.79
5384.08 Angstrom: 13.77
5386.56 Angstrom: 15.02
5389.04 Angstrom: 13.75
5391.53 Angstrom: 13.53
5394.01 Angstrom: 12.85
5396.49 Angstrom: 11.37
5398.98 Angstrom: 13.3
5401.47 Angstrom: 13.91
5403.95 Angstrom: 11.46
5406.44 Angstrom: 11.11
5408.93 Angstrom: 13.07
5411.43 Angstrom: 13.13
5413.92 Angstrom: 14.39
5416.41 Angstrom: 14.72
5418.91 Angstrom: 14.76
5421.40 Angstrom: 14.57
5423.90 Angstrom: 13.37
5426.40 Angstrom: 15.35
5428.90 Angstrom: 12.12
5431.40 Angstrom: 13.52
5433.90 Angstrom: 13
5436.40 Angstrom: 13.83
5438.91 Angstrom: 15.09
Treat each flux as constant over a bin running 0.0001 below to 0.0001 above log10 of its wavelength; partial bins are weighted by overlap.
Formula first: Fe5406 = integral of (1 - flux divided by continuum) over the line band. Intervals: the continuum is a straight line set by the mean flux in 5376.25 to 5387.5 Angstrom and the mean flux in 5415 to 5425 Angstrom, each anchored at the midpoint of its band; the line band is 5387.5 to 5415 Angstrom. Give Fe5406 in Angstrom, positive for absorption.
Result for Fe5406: 3.3 Angstrom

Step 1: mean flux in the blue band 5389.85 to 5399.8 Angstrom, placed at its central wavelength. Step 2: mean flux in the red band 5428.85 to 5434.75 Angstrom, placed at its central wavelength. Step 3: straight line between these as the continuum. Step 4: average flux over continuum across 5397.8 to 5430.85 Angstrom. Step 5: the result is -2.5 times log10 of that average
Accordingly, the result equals -0.047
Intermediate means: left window 12.8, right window 13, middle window 13.5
